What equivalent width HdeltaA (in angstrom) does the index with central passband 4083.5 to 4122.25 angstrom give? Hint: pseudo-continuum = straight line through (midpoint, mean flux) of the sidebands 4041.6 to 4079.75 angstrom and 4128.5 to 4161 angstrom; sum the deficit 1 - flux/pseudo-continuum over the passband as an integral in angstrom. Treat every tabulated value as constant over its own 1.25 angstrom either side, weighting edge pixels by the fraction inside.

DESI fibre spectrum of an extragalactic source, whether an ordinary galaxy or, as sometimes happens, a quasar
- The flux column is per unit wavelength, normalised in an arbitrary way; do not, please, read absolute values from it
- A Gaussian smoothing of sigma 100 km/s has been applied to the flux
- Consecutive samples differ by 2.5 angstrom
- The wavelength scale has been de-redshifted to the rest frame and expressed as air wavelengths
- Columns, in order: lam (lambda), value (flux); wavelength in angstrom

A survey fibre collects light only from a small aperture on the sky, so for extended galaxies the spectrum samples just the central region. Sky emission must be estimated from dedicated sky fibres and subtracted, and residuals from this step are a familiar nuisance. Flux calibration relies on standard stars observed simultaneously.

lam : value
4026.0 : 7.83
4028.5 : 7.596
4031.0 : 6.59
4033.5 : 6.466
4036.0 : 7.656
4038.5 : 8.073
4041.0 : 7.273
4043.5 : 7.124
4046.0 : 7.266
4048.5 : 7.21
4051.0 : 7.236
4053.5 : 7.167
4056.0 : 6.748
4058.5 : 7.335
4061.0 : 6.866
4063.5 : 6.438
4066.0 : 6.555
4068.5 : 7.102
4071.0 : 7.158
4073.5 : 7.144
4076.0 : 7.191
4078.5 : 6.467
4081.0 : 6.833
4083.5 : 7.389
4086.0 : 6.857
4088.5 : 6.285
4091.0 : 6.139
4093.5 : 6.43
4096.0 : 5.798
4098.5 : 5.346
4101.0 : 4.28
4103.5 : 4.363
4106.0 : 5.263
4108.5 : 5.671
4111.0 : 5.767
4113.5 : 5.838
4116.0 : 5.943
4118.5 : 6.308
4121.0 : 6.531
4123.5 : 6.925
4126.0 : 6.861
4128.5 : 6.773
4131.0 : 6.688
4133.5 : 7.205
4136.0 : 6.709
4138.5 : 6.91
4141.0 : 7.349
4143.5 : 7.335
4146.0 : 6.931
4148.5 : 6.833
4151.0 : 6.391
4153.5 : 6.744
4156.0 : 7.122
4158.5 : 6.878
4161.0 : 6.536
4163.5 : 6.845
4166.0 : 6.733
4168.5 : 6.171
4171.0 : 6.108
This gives 6.2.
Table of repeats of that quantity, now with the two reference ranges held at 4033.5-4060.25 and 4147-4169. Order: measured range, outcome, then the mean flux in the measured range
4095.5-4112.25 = 4.31 angstrom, 5.19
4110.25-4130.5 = 1.48 angstrom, 6.39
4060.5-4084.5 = 0.75 angstrom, 6.91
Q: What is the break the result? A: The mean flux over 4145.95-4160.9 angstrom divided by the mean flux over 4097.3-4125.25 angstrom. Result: 1.19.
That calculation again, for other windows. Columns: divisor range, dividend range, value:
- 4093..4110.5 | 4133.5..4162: 1.31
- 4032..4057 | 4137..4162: 0.96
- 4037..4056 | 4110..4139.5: 0.90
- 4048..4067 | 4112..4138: 0.95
